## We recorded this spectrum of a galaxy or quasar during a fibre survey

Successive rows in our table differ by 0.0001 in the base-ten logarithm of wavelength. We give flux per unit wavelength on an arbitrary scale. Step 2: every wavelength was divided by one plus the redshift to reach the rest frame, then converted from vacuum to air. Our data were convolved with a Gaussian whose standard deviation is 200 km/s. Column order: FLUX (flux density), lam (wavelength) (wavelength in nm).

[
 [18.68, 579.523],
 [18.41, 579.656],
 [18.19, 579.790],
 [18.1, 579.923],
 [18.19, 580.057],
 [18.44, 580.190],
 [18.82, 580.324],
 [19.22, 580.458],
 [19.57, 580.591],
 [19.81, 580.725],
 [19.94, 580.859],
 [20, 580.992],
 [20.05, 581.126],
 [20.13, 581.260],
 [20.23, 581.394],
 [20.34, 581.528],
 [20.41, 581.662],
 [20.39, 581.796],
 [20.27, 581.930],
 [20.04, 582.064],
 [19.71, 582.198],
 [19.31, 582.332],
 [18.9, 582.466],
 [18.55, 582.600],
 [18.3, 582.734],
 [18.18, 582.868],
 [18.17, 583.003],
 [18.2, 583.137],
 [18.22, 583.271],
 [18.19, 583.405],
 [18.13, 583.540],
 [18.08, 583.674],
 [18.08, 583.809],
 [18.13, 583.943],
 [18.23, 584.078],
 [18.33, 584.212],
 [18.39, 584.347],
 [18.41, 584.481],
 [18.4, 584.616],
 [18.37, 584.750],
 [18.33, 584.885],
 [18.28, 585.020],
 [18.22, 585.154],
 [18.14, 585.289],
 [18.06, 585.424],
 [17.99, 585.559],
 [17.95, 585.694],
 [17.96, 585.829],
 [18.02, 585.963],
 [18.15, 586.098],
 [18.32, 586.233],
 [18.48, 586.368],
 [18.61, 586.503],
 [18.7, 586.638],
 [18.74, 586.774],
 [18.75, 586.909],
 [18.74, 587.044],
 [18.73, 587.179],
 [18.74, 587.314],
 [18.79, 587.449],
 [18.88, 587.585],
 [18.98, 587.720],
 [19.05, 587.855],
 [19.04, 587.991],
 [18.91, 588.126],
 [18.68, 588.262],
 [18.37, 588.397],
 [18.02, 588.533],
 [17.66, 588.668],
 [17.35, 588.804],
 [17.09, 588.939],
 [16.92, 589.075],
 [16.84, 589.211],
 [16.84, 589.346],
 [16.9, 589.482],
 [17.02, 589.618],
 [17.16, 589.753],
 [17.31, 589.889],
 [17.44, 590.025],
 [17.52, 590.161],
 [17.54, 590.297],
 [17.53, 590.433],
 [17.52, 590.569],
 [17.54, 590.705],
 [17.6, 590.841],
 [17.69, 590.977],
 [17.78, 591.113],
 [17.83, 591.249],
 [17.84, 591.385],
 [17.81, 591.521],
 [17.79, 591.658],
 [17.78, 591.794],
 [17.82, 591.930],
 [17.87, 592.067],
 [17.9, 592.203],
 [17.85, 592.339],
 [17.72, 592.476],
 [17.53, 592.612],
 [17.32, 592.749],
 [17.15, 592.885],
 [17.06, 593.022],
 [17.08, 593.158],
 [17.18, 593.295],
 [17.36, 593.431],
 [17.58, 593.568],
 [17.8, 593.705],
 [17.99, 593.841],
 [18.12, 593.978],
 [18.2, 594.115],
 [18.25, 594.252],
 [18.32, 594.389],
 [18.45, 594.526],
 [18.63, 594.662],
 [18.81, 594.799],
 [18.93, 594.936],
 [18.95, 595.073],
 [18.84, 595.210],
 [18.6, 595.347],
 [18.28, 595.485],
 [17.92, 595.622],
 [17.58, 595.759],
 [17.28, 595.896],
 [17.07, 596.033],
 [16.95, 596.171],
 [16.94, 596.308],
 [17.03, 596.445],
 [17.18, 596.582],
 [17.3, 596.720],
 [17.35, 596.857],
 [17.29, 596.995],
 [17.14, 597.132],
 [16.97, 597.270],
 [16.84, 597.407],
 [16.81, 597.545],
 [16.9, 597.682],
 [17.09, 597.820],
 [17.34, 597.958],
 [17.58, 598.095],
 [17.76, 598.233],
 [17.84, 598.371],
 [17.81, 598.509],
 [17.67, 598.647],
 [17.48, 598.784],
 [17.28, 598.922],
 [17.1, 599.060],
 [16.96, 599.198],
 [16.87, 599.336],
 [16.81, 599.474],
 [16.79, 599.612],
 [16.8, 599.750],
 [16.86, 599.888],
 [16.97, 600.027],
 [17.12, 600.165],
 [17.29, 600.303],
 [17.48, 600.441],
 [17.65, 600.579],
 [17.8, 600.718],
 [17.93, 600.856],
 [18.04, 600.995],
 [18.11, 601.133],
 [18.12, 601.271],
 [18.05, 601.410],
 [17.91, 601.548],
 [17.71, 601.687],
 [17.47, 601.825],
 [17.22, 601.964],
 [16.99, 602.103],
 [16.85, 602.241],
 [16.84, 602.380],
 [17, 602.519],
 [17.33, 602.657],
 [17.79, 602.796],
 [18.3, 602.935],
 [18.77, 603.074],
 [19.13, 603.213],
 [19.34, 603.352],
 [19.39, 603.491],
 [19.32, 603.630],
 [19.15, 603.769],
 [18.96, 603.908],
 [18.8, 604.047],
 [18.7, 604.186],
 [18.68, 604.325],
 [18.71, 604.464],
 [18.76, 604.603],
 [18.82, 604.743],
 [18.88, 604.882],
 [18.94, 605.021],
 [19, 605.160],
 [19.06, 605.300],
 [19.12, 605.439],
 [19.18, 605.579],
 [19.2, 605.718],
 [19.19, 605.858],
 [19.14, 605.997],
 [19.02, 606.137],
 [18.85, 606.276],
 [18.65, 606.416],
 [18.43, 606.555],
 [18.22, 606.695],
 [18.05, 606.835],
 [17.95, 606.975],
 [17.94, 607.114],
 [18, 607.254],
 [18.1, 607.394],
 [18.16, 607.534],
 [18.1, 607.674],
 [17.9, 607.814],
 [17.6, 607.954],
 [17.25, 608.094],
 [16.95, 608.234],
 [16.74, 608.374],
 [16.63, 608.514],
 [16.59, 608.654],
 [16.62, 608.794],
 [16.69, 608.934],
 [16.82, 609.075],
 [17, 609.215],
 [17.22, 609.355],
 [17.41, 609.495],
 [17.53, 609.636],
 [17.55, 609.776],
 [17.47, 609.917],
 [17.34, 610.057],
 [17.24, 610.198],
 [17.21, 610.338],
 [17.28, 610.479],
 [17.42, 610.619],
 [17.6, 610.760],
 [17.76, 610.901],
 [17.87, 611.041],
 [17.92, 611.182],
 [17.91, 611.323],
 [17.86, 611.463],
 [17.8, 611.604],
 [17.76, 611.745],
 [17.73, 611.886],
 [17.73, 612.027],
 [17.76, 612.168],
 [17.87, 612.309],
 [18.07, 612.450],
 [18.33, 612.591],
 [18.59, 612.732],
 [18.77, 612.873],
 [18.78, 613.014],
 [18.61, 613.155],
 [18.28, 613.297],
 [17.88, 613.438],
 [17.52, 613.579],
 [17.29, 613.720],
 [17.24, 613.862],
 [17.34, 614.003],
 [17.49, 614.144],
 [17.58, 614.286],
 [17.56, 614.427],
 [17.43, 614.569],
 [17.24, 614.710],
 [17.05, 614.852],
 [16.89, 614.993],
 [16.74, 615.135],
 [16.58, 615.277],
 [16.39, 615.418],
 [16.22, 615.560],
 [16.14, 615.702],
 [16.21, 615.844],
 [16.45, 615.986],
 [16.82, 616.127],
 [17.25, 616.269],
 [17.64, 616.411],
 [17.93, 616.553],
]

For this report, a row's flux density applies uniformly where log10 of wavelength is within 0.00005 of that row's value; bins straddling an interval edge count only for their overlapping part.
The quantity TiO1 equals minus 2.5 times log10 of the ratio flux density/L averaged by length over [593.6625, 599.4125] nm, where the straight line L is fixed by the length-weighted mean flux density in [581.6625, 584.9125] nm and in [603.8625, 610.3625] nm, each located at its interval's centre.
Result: 0.04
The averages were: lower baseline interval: 18.7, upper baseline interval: 18.1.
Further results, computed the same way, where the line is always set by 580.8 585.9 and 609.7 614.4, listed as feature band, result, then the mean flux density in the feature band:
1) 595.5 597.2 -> 0.064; 17.3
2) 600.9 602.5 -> 0.036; 17.6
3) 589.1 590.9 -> 0.079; 17.3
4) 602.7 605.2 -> -0.045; 18.8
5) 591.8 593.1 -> 0.054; 17.6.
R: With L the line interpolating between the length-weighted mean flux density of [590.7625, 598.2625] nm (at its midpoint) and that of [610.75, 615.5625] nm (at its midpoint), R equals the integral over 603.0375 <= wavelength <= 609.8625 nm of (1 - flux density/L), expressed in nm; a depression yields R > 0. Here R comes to -0.223 nm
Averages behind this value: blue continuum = 17.7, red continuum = 17.7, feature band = 18.2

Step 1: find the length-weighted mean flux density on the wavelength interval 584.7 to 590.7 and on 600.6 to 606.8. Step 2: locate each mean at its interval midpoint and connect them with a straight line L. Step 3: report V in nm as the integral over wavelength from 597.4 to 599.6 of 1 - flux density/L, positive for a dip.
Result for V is 0.13 nm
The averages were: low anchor 18.1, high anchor 18.4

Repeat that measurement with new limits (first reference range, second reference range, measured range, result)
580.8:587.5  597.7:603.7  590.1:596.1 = 0.096 nm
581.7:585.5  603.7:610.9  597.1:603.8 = 0.224 nm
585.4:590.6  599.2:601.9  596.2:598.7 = 0.047 nm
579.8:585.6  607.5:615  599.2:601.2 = 0.084 nm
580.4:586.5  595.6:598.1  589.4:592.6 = 0.052 nm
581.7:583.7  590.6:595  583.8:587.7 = 0.037 nm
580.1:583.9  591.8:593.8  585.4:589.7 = 0.042 nm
